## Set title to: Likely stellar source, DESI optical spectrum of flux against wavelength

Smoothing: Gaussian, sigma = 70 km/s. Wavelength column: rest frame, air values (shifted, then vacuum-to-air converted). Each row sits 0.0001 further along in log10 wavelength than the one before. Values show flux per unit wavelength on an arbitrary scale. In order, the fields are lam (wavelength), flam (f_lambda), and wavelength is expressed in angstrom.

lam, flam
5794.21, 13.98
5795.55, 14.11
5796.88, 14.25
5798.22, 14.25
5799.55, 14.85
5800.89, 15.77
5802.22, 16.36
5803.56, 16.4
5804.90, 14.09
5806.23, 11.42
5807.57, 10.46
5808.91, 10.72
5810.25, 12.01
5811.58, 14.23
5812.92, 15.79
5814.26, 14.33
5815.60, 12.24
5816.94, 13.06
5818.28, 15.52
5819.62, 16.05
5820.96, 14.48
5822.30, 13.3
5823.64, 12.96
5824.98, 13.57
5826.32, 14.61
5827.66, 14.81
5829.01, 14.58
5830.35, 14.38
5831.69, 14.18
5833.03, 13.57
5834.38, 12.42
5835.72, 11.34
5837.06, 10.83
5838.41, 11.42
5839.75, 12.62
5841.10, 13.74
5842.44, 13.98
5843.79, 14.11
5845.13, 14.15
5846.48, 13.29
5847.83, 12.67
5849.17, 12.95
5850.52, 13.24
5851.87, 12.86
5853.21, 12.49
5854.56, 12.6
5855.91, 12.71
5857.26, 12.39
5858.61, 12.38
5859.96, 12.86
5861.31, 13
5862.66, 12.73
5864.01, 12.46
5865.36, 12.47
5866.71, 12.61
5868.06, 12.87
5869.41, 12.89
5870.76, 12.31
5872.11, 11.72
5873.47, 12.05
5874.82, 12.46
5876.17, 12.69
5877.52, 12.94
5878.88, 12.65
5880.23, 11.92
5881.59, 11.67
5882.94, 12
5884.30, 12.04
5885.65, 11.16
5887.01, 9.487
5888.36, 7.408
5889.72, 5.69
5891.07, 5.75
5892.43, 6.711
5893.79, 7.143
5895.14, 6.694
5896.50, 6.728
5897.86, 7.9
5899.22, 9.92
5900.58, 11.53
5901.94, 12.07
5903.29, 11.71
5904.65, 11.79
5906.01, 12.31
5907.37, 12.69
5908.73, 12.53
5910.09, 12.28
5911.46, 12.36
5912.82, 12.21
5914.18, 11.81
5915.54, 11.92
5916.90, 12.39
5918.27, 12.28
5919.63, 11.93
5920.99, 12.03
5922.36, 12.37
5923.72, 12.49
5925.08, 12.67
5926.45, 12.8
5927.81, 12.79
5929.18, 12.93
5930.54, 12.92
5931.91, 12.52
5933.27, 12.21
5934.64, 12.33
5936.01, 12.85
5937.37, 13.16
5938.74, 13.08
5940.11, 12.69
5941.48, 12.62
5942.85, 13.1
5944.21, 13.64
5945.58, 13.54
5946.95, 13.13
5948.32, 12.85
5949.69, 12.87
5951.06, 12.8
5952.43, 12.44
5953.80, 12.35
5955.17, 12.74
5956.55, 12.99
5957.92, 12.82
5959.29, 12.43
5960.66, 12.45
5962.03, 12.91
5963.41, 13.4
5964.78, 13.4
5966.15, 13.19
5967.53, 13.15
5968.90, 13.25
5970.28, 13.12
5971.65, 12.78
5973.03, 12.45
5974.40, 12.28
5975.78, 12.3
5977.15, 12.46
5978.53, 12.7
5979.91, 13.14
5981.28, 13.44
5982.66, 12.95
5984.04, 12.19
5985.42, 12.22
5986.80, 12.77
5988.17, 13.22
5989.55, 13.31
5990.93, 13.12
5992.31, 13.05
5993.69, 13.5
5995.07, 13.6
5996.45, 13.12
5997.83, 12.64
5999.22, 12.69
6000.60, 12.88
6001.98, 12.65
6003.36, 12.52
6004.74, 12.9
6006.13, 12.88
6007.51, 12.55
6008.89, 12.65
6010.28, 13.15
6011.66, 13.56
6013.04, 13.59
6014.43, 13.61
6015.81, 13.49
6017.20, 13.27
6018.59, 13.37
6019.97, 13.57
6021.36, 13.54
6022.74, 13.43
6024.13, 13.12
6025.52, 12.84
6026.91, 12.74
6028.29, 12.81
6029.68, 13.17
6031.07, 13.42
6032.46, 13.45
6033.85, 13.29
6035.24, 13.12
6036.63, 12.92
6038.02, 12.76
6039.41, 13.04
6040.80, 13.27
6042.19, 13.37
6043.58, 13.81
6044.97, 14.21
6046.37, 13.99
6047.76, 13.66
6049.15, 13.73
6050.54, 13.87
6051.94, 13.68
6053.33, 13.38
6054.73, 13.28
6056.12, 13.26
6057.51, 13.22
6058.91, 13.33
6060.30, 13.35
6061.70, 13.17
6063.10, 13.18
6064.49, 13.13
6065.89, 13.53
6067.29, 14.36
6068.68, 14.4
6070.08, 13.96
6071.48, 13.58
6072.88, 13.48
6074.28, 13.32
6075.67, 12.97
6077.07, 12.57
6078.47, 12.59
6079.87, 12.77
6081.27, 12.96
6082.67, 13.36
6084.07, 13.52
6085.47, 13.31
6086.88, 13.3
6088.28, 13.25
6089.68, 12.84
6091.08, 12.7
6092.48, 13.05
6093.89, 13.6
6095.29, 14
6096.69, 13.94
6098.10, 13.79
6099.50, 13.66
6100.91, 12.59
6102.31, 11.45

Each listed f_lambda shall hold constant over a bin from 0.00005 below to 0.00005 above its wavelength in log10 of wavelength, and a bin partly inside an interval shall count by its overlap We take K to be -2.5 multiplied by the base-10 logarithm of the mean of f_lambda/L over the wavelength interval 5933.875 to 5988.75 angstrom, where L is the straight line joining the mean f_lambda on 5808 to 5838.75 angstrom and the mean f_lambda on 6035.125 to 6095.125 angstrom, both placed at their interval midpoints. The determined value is 0.05 mag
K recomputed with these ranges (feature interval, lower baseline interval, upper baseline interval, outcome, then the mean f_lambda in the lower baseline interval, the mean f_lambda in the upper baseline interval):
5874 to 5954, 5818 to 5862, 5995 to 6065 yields 0.15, 13.3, 13.2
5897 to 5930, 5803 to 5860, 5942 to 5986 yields 0.09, 13.3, 12.9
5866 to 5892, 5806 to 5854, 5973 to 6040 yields 0.19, 13.3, 13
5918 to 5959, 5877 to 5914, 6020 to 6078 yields -0.14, 10.4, 13.4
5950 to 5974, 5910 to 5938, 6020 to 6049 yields -0.01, 12.4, 13.3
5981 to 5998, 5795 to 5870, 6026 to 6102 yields 0.03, 13.4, 13.3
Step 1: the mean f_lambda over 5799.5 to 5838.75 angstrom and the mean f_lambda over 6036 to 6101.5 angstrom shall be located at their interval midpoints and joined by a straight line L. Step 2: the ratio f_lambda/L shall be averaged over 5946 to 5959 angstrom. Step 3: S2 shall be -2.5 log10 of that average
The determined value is 0.06 mag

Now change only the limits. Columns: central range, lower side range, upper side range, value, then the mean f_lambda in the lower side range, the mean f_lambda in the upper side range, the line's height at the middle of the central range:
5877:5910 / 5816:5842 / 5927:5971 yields 0.29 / 13.5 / 12.9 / 13.2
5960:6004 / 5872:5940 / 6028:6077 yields -0.04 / 11.3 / 13.4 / 12.4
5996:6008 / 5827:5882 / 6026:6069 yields 0.04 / 12.8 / 13.4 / 13.3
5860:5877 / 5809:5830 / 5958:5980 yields 0.09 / 14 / 12.8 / 13.6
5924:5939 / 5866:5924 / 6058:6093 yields -0.11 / 11.1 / 13.3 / 11.5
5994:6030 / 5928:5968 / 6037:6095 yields 0.00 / 12.9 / 13.4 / 13.1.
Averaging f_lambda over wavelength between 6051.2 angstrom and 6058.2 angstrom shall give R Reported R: 13.4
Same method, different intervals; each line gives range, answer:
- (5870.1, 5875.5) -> 12.1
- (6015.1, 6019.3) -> 13.4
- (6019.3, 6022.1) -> 13.6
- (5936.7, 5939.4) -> 13.1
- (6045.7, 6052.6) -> 13.8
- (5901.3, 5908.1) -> 12.1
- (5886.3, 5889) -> 8.49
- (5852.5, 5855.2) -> 12.6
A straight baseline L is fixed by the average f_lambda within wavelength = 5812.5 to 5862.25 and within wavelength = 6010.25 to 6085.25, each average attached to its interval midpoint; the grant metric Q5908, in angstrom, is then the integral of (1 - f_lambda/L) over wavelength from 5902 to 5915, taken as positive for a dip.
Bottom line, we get 1.2 angstrom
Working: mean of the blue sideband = 13.4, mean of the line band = 12.2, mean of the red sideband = 13.4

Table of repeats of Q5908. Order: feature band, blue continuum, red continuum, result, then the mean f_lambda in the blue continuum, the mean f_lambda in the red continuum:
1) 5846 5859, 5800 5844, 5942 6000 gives 0.7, 13.6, 12.9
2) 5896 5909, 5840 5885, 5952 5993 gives 1.9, 12.7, 12.8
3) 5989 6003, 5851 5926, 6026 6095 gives -0.5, 11.4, 13.3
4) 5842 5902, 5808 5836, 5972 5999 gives 9.2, 13.7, 12.9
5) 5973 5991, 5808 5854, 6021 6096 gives 0.8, 13.4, 13.3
